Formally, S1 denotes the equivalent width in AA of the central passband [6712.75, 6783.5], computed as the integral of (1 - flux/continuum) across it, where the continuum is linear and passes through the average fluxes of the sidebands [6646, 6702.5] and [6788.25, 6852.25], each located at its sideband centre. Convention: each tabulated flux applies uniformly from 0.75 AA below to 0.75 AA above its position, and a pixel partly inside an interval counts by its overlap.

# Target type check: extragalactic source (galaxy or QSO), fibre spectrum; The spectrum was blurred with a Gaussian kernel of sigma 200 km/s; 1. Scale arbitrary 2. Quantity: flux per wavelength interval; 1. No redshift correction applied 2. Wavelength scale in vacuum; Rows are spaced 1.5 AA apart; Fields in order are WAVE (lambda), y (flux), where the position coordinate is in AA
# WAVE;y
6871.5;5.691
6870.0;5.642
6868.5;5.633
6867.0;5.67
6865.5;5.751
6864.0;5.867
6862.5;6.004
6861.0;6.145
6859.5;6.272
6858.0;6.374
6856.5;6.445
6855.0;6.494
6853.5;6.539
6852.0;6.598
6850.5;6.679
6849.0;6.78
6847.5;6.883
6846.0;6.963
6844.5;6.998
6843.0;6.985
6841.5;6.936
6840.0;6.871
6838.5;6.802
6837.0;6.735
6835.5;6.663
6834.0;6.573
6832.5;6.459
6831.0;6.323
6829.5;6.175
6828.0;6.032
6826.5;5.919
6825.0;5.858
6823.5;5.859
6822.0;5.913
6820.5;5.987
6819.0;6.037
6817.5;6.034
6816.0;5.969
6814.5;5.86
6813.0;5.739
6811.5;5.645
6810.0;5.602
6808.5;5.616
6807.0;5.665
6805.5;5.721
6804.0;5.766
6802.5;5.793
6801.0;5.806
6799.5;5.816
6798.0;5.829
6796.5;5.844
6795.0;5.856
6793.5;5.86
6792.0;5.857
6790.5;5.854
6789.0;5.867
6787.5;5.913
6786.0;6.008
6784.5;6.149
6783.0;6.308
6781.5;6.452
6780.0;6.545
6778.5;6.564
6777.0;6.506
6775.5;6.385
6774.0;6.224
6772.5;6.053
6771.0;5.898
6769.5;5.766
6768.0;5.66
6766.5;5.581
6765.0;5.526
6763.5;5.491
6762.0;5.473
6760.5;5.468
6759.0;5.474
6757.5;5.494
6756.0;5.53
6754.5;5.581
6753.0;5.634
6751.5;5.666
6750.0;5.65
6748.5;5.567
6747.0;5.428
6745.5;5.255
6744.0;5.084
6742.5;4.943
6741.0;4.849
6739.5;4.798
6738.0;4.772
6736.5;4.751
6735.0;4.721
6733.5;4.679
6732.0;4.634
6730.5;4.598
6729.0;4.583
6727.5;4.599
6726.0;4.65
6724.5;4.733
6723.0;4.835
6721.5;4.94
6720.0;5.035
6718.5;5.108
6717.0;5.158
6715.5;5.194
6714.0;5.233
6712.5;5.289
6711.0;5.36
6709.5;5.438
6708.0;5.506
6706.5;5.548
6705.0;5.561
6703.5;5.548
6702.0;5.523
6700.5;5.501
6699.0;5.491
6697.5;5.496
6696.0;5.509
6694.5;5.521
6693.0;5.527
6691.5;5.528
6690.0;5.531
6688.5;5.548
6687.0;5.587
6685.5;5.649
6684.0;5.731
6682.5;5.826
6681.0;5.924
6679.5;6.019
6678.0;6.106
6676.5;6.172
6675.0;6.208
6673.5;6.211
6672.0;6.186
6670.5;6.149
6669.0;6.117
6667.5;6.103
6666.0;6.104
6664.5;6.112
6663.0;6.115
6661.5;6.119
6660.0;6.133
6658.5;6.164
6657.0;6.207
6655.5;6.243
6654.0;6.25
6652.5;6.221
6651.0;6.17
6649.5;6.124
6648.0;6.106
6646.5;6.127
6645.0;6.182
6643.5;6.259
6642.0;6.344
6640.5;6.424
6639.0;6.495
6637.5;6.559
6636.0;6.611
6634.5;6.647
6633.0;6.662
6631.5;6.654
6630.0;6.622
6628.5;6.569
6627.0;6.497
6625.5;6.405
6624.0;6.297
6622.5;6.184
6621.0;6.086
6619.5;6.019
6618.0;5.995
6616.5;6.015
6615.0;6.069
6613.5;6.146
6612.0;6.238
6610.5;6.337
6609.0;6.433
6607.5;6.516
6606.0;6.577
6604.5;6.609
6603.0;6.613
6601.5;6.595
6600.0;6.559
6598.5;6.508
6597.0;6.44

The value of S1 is 7.8 AA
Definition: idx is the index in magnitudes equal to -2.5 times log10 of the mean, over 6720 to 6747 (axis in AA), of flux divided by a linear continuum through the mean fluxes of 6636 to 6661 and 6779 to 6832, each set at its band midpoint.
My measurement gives 0.25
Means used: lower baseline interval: 6.26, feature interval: 4.81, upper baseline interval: 5.93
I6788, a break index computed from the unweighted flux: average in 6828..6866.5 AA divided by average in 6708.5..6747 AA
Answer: 1.32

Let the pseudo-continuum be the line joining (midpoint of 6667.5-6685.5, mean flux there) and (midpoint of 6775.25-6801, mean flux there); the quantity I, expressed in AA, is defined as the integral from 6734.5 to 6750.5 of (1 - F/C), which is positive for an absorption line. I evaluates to 2.62 AA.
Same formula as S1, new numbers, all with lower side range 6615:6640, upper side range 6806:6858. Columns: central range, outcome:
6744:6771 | 3.40 AA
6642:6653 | 0.34 AA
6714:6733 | 4.48 AA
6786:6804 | 1.35 AA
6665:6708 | 3.95 AA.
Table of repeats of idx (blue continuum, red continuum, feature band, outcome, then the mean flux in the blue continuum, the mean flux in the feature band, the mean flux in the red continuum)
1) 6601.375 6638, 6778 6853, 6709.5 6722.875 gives 0.21 mag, 6.39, 5.16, 6.18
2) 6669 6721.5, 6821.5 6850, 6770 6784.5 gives -0.03 mag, 5.61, 6.31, 6.52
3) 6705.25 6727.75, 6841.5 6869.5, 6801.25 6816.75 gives 0.04 mag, 5.13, 5.74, 6.4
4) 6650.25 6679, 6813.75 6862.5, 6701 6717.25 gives 0.15 mag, 6.16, 5.41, 6.4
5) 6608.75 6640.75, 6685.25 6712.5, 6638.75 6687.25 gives -0.04 mag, 6.36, 6.12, 5.51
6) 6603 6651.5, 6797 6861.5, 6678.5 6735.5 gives 0.19 mag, 6.35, 5.29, 6.24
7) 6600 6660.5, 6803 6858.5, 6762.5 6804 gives 0.06 mag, 6.34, 5.97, 6.28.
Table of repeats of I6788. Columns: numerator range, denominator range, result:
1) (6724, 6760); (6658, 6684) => 0.83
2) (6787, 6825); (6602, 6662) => 0.92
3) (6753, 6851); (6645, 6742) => 1.09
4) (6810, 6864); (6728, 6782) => 1.16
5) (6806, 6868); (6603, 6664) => 0.99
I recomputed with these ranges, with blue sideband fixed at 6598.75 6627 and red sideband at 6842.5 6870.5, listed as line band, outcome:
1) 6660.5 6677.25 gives 0.49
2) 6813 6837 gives 0.88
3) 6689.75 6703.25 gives 1.75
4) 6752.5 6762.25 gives 1.26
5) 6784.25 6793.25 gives 0.60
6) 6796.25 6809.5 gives 1.24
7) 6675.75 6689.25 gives 1.05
